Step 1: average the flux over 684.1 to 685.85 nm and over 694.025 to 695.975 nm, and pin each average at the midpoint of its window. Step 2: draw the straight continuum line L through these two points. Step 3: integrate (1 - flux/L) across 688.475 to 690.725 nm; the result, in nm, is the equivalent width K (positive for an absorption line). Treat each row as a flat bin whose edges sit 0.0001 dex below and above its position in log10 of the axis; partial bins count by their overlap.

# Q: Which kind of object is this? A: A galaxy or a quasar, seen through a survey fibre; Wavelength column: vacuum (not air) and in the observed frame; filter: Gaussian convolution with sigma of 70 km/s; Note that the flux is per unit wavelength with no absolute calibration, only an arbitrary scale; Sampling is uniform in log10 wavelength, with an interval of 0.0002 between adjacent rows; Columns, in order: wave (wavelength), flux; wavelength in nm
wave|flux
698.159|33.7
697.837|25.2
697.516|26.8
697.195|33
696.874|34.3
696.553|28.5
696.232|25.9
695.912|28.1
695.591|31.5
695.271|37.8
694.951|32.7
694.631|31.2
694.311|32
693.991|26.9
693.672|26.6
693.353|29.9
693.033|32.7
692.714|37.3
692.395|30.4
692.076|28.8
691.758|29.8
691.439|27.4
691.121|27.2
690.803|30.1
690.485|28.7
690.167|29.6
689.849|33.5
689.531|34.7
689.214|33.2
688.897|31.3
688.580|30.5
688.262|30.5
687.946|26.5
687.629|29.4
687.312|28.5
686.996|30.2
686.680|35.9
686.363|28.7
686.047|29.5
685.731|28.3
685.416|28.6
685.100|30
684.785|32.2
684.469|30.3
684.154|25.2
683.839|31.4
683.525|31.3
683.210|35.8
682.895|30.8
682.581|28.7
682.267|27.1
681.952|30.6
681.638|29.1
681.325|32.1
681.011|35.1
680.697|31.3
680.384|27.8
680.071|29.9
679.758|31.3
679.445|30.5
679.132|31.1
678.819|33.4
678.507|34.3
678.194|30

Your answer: -0.07 nm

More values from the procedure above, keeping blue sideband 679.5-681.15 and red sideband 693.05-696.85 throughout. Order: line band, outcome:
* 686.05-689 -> 0.05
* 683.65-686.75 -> 0.09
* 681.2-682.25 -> 0.03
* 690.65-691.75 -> 0.07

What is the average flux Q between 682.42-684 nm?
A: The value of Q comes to 31.6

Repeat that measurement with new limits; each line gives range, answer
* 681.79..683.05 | 29.3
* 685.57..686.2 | 28.9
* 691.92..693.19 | 32.3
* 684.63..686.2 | 29.7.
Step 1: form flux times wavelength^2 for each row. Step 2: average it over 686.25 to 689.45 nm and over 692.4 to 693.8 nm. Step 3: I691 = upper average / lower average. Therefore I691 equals 1.0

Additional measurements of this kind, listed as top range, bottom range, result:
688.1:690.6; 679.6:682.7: 1.07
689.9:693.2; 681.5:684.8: 1.03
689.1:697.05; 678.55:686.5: 1.04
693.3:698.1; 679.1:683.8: 1.02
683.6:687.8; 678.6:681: 0.98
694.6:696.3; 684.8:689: 1.08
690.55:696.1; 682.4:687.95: 1.04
